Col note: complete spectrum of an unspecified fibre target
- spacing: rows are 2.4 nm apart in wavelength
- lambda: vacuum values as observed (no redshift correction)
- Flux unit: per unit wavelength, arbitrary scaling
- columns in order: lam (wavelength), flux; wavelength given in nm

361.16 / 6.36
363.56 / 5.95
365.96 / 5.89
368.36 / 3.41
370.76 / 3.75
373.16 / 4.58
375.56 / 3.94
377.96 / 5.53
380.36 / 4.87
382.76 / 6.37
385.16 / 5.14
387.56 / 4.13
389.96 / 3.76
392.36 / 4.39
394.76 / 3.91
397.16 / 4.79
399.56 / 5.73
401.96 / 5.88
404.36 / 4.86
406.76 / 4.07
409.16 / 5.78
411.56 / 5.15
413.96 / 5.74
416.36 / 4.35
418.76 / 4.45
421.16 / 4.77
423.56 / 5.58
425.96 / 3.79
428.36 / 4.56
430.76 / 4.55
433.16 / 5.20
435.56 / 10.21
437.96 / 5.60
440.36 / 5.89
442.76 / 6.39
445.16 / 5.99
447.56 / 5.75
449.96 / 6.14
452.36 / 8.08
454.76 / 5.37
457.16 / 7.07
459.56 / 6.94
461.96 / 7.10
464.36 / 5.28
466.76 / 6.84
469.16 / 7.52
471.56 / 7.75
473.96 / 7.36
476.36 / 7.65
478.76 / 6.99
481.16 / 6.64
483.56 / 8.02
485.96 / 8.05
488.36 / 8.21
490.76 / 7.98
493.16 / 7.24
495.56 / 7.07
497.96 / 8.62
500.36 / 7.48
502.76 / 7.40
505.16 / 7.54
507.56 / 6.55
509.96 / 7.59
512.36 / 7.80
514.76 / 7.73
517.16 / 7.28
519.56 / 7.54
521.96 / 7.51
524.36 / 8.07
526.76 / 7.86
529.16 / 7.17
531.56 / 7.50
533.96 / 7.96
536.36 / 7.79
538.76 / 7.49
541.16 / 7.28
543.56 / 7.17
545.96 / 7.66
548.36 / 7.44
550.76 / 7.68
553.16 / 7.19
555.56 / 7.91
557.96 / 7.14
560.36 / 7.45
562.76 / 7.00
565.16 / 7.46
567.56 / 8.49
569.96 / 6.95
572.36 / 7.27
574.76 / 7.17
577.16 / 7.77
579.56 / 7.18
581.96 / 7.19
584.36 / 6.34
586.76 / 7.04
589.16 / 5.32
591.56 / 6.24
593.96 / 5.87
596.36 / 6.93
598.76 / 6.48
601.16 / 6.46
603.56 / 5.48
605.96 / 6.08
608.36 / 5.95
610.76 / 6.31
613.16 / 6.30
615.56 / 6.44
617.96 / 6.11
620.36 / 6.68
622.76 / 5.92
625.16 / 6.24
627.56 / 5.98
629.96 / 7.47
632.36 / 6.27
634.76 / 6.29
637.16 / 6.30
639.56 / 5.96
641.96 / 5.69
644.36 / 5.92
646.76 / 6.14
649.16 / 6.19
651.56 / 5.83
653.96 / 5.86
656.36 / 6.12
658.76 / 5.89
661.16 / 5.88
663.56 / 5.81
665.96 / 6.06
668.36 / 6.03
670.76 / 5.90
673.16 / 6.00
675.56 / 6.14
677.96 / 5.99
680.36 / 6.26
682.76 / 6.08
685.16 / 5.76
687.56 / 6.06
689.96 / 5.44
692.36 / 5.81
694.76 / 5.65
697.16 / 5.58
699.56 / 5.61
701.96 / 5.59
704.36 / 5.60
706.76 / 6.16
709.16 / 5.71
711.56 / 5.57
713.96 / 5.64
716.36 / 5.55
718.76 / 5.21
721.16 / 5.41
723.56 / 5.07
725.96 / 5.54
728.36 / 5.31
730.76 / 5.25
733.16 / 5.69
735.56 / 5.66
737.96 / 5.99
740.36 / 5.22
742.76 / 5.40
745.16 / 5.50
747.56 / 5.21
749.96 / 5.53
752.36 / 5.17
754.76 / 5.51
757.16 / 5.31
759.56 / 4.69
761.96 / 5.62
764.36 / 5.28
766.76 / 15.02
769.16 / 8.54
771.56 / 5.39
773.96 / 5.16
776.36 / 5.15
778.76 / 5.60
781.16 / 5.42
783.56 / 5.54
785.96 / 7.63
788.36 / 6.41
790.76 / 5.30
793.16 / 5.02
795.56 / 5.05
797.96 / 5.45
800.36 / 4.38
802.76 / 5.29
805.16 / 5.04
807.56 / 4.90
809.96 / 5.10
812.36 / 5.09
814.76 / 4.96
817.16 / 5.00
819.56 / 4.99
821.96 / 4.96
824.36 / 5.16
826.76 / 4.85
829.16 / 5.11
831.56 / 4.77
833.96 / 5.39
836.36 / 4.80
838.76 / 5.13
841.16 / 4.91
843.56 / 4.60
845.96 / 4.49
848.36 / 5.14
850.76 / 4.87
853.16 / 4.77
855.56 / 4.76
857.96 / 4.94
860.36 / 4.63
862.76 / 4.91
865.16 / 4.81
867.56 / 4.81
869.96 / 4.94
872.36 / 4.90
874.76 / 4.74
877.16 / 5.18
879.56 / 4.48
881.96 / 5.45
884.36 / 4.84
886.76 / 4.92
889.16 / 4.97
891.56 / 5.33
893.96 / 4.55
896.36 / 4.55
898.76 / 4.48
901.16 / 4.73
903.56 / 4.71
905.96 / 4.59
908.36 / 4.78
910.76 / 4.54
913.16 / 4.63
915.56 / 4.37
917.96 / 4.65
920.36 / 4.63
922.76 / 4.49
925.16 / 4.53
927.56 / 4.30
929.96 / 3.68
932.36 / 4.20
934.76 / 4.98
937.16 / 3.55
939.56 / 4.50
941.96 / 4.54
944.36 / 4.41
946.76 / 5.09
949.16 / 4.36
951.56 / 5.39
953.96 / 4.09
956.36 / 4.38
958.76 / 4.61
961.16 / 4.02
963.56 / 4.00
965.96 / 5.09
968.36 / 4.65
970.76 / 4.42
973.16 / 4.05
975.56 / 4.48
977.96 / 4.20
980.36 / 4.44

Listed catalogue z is 0.169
